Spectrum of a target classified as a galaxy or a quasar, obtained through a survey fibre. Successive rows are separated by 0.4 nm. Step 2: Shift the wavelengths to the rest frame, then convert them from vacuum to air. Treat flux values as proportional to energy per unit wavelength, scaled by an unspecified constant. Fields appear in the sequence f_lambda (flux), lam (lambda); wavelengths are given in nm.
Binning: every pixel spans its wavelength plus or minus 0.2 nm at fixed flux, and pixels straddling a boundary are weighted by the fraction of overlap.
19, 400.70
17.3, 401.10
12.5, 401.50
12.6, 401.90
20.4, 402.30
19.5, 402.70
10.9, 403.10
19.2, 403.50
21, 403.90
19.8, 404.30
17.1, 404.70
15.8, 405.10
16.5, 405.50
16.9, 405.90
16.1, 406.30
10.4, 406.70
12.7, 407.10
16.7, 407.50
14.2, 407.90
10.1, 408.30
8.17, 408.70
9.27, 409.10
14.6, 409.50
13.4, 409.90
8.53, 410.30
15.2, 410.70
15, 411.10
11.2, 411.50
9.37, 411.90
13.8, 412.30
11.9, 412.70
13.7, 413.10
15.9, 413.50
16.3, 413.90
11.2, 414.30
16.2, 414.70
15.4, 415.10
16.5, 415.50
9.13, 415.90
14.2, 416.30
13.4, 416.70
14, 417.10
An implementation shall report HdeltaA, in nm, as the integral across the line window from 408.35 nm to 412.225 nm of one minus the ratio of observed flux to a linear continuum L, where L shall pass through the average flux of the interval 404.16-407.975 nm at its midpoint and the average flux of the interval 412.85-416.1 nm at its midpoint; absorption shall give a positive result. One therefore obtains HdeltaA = 0.848 nm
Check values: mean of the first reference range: 15.6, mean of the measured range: 11.6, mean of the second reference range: 14.3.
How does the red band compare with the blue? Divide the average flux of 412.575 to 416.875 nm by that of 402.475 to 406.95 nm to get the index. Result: 0.84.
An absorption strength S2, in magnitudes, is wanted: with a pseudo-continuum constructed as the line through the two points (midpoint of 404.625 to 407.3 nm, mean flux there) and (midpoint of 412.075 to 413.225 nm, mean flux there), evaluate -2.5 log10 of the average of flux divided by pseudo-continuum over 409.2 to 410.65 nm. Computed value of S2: 0.13 mag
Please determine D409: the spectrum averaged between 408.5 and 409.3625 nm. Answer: 9.15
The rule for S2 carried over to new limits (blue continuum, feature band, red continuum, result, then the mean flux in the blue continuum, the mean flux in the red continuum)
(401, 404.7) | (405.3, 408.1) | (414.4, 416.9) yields 0.09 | 17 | 14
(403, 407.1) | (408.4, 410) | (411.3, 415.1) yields 0.31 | 16.3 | 13.4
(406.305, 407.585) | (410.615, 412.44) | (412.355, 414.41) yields 0.08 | 13.4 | 13.9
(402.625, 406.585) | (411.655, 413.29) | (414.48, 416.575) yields 0.23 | 17.1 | 14.2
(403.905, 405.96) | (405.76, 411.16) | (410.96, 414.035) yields 0.21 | 17.6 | 13.3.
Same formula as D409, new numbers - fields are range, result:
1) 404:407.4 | 15.8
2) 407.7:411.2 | 12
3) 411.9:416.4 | 13.8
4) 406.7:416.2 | 12.9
